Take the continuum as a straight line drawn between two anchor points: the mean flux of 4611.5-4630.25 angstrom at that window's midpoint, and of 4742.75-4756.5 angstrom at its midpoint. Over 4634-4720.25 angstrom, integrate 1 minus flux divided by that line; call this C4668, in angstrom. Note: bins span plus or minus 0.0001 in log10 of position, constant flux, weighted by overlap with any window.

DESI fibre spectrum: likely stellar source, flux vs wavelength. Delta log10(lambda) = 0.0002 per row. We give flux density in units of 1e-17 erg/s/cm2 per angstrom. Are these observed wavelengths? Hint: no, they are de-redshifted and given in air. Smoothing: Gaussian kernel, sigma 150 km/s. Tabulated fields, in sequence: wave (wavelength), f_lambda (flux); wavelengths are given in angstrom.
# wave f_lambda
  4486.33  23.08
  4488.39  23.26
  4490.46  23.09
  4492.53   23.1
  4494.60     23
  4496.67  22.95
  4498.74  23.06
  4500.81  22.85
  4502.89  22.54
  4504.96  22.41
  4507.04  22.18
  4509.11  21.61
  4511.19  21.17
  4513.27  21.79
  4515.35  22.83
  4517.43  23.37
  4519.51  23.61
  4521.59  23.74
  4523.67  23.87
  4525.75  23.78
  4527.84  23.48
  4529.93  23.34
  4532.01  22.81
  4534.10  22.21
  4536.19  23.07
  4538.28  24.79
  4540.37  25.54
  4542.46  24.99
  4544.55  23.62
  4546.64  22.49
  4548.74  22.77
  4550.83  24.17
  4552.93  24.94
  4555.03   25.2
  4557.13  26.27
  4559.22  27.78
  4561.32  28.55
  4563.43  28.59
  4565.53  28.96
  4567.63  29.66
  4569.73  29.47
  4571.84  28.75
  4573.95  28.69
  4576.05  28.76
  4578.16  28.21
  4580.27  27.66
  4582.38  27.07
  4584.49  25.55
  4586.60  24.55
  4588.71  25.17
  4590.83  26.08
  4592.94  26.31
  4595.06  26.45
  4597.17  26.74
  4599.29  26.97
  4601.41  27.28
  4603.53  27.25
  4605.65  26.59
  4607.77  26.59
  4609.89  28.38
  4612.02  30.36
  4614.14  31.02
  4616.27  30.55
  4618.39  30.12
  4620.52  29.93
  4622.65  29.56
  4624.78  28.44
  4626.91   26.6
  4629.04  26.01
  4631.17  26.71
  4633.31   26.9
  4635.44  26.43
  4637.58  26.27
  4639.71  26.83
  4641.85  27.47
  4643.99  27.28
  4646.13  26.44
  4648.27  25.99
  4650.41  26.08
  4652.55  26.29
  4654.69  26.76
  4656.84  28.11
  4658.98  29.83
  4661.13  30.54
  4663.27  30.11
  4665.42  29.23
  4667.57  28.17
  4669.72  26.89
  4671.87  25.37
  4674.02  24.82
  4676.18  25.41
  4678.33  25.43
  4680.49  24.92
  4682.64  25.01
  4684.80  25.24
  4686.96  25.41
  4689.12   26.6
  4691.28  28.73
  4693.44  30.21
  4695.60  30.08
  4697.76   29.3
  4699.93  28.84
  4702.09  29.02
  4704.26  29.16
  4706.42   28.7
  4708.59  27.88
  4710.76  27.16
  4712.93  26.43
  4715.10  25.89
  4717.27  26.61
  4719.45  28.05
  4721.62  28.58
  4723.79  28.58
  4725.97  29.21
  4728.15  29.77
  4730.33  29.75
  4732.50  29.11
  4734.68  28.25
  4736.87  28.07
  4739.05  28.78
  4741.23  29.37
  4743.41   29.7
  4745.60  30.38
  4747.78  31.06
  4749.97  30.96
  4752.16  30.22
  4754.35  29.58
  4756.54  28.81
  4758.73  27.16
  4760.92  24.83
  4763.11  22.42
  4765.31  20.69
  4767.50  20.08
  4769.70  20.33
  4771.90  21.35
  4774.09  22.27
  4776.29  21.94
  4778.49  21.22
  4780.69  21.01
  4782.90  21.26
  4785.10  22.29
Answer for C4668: 6.6 angstrom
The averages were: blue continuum 29.1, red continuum 30.2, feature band 27.3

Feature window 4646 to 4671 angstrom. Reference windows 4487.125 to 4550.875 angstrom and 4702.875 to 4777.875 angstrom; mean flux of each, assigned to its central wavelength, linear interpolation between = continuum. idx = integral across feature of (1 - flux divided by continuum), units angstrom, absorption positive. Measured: -2.2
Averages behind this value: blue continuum 23.1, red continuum 27.1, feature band 27.9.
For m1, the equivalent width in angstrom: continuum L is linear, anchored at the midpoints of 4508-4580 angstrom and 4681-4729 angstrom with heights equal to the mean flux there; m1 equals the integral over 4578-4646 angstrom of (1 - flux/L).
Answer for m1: -2.86 angstrom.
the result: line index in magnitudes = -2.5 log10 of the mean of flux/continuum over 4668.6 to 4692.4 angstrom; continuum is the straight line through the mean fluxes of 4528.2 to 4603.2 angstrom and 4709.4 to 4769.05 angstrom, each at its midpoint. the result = 0.06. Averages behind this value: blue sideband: 26.1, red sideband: 27.7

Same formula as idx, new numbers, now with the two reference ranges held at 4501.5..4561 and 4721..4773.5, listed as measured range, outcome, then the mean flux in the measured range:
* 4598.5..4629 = -4.17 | 28.5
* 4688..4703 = -1.43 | 29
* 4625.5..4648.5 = -1.12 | 26.7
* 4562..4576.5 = -2.80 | 29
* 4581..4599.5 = -1.08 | 26.1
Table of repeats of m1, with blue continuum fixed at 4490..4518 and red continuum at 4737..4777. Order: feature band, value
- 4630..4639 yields -0.80 angstrom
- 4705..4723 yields -1.33 angstrom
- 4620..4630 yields -1.54 angstrom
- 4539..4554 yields -0.61 angstrom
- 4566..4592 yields -4.27 angstrom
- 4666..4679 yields -0.62 angstrom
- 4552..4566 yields -2.28 angstrom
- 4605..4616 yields -2.16 angstrom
